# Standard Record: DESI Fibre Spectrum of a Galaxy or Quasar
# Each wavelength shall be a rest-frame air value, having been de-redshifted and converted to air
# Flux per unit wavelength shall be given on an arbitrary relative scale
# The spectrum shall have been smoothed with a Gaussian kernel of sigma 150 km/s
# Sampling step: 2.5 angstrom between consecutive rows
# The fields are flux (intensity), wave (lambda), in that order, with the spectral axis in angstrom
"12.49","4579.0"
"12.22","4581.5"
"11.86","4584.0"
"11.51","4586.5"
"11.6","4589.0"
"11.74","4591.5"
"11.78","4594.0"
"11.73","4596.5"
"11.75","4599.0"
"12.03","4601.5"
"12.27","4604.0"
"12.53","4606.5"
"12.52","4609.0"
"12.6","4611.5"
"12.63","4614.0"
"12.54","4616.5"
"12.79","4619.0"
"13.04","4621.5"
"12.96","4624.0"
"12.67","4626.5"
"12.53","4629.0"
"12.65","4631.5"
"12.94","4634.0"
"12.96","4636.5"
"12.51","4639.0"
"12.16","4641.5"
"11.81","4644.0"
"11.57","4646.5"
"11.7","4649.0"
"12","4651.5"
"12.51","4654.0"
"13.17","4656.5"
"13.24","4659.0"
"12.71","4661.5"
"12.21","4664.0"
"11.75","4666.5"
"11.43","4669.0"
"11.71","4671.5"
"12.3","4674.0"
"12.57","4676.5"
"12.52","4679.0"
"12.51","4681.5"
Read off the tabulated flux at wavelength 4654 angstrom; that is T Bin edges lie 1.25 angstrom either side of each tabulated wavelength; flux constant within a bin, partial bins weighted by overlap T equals 12.51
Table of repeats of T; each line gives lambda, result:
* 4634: 12.94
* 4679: 12.52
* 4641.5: 12.16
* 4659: 13.24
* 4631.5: 12.65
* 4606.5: 12.53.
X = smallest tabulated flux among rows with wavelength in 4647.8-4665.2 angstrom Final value 11.7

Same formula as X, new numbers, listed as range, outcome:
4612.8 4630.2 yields 12.53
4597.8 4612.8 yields 11.75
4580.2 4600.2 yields 11.51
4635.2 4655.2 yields 11.57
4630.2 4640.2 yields 12.51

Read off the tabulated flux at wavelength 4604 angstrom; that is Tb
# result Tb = 12.27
